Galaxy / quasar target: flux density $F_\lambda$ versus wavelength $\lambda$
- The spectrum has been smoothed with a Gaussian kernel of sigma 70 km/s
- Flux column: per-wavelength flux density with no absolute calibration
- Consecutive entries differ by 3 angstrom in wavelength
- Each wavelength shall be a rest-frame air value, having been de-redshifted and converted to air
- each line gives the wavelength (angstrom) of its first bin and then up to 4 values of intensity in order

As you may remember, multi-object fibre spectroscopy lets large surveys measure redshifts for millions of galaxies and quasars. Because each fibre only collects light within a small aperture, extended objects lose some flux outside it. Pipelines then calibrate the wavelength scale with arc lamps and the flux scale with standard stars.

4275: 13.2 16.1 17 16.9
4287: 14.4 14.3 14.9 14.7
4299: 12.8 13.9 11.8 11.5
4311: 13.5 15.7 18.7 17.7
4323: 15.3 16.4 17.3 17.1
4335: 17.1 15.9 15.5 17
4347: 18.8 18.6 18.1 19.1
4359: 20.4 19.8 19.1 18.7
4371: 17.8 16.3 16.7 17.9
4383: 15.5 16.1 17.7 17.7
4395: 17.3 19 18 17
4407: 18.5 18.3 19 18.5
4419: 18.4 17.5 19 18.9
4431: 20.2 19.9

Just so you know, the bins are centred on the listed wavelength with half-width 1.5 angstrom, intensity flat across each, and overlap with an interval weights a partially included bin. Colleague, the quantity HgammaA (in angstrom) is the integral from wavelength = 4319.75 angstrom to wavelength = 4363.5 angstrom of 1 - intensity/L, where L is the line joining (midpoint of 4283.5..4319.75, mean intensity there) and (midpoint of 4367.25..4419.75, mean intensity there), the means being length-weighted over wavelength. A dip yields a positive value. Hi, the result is -4.8 angstrom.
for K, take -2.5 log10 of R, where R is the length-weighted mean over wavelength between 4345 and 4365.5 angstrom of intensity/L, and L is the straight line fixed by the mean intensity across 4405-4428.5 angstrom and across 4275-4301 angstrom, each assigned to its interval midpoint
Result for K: -0.137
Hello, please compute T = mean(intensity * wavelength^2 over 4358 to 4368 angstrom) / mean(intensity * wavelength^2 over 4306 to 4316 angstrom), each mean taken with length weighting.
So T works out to 1.46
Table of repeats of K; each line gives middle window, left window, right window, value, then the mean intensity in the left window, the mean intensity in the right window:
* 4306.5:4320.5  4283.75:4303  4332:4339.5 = 0.02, 14.4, 16.6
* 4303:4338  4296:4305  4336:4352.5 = -0.03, 13.3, 17.2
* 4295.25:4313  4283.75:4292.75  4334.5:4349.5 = 0.19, 14.9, 17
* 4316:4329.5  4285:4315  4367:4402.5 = -0.16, 13.8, 17.4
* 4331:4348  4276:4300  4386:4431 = -0.03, 15.1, 18.2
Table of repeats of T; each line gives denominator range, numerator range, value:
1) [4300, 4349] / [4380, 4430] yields 1.17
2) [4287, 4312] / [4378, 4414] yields 1.37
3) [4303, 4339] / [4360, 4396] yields 1.15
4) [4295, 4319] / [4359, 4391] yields 1.29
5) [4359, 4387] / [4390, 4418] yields 1.04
